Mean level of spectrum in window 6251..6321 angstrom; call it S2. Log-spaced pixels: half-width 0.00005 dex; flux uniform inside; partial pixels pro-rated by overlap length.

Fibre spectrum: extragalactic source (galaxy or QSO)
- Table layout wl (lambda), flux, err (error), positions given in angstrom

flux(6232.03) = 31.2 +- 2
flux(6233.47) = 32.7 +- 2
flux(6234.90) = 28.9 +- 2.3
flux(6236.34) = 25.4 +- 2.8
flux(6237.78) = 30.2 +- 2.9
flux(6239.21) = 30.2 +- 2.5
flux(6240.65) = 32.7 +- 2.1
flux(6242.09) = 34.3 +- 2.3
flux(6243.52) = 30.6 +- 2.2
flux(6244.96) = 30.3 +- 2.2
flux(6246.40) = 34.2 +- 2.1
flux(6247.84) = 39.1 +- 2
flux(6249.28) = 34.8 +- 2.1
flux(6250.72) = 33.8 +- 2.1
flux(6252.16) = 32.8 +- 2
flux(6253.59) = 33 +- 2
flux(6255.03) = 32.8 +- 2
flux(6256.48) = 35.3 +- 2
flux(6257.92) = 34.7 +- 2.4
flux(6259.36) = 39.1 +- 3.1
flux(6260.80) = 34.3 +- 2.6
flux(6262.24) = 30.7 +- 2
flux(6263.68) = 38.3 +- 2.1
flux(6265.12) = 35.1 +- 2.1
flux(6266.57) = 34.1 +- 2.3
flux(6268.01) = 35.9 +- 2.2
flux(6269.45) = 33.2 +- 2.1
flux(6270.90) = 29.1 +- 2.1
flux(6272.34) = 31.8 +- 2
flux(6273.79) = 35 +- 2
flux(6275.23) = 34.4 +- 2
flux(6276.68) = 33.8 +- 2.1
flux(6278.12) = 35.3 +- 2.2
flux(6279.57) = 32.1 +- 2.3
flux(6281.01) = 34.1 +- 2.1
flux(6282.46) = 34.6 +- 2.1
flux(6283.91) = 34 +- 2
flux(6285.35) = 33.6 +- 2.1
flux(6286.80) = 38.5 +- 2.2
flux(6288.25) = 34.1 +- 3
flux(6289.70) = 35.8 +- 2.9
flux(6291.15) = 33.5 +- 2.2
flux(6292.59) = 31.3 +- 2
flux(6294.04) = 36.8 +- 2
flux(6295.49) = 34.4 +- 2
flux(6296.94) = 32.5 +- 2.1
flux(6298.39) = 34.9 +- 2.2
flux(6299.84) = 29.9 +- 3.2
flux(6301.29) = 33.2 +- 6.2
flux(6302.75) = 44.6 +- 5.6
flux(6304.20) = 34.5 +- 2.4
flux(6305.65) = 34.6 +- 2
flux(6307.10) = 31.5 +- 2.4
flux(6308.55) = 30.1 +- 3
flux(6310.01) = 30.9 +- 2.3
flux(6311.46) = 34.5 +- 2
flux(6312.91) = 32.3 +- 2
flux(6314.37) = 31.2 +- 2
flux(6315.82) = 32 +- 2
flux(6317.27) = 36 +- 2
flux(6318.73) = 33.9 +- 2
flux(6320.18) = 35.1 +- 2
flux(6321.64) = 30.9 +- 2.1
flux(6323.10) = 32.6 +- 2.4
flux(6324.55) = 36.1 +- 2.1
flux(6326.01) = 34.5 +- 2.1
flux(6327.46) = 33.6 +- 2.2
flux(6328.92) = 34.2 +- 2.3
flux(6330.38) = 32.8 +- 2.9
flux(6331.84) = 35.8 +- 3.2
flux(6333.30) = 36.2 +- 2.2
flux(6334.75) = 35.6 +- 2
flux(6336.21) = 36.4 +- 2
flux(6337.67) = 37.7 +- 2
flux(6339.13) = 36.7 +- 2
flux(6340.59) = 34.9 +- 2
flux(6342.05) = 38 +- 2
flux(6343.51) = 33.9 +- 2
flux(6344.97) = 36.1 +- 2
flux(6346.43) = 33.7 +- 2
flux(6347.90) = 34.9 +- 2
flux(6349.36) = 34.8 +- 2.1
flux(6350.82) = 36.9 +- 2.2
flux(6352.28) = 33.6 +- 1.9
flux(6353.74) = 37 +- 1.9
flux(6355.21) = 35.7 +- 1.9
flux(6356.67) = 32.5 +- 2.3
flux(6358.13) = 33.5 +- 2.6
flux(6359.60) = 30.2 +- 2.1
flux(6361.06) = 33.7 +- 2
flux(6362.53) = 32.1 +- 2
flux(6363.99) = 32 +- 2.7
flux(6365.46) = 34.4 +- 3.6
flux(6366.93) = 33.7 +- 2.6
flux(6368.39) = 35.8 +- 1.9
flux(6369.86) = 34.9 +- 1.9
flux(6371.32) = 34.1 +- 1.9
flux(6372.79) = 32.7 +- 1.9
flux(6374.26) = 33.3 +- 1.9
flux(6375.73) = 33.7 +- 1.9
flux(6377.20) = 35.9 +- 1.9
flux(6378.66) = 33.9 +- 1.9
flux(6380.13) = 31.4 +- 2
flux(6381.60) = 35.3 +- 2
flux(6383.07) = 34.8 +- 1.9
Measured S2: 34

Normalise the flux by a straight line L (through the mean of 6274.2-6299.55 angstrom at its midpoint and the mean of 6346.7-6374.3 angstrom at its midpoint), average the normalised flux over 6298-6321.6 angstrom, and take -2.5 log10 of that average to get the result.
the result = 0.02 mag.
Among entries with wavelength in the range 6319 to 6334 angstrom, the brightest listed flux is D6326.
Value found 36.2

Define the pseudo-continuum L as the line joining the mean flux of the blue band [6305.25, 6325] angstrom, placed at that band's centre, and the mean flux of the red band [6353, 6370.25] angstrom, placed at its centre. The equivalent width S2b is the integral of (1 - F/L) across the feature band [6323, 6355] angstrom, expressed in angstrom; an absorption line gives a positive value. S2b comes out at -1.9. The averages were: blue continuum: 32.9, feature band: 35.3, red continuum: 33.8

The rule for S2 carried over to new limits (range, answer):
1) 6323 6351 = 35.3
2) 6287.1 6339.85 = 34.2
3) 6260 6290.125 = 34.2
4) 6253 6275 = 34.2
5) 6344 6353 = 35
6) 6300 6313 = 33.9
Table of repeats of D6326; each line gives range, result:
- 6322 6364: 38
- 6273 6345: 44.6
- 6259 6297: 39.1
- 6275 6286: 35.3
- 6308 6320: 36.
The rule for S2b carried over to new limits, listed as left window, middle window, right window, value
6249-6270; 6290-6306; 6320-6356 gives 0.1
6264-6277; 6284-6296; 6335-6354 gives -0.2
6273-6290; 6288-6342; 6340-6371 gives 0.4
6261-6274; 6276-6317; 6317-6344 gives 0.4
